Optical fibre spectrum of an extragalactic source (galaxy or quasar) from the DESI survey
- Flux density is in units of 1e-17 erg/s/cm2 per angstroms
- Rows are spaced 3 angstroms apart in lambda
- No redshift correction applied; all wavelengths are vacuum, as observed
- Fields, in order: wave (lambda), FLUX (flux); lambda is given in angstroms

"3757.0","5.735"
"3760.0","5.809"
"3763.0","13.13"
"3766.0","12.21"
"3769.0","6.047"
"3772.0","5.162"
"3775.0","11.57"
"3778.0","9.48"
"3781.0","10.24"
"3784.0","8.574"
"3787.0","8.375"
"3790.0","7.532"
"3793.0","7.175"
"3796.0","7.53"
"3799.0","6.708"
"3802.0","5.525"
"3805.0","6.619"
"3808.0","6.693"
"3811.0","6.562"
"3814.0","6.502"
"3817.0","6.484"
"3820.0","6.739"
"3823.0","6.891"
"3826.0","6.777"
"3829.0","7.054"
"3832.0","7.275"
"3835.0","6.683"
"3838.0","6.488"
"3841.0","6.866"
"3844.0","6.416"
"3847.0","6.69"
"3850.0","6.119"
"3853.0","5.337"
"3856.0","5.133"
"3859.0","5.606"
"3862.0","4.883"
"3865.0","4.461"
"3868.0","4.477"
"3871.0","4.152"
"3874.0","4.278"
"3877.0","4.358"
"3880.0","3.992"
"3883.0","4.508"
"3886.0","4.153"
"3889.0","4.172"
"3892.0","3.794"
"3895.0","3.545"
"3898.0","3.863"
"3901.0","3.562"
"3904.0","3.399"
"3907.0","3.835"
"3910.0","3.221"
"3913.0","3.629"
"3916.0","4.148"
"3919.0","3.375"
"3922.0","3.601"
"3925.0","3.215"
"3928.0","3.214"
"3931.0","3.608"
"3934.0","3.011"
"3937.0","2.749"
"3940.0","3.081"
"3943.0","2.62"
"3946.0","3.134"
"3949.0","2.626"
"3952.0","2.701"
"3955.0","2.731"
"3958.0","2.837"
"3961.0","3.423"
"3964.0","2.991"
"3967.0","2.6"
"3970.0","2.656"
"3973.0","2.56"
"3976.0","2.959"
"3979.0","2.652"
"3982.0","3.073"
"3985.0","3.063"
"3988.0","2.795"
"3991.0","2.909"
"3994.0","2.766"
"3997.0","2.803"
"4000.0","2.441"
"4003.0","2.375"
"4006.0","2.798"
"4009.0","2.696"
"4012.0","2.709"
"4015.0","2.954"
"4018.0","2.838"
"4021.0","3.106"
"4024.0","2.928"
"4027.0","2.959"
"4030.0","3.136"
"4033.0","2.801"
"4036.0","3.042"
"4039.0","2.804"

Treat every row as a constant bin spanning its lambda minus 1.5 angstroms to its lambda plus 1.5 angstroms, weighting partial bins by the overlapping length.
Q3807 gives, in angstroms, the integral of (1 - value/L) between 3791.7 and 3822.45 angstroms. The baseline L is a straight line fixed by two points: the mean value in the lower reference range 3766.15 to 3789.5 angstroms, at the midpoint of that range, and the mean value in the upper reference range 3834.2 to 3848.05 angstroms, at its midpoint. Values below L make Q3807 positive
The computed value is 4.2 angstroms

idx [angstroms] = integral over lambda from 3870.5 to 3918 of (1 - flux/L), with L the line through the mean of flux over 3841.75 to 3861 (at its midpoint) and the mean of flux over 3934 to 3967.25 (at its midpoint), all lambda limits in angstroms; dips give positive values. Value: 7.0 angstroms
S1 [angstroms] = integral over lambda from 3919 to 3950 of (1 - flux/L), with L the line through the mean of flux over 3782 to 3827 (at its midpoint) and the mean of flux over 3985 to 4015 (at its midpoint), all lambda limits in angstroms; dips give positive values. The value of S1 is 7.9 angstroms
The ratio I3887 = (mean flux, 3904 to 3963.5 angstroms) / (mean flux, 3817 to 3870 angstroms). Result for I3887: 0.52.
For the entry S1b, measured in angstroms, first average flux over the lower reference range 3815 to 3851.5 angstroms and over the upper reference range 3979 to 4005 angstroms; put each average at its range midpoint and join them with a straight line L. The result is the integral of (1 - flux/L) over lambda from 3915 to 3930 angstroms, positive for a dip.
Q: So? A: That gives 3.4 angstroms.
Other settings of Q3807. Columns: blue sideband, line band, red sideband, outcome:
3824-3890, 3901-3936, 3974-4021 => 6.7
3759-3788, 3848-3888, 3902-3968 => 6.5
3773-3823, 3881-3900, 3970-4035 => 5.1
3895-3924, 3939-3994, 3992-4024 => 4.6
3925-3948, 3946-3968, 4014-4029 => 1.2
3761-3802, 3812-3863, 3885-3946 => 0.7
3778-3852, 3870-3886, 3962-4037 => 3.9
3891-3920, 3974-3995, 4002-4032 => 1.4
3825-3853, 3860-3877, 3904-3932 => 3.1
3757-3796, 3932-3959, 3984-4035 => 9.6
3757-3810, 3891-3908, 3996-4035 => 5.6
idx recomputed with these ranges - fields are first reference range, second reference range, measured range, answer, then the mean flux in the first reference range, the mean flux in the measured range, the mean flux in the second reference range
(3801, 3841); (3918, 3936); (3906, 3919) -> 0.36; 6.66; 3.66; 3.32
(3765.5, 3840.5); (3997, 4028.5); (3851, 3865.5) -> 2.41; 7.4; 5.16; 2.78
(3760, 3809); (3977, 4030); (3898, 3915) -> 5.34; 8.23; 3.58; 2.83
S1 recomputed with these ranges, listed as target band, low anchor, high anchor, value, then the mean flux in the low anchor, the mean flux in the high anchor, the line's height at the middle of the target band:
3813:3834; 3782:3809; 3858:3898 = -1.96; 7.26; 4.3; 6.26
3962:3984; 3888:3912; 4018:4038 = 3.14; 3.66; 2.98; 3.27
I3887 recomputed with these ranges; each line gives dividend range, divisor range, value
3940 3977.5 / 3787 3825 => 0.42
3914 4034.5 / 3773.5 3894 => 0.47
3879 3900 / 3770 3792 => 0.46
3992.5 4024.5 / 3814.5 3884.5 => 0.48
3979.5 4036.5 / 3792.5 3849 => 0.42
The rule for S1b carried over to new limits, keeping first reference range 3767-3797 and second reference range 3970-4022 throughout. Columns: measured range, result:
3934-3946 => 3.8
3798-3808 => 1.8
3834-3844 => 0.2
